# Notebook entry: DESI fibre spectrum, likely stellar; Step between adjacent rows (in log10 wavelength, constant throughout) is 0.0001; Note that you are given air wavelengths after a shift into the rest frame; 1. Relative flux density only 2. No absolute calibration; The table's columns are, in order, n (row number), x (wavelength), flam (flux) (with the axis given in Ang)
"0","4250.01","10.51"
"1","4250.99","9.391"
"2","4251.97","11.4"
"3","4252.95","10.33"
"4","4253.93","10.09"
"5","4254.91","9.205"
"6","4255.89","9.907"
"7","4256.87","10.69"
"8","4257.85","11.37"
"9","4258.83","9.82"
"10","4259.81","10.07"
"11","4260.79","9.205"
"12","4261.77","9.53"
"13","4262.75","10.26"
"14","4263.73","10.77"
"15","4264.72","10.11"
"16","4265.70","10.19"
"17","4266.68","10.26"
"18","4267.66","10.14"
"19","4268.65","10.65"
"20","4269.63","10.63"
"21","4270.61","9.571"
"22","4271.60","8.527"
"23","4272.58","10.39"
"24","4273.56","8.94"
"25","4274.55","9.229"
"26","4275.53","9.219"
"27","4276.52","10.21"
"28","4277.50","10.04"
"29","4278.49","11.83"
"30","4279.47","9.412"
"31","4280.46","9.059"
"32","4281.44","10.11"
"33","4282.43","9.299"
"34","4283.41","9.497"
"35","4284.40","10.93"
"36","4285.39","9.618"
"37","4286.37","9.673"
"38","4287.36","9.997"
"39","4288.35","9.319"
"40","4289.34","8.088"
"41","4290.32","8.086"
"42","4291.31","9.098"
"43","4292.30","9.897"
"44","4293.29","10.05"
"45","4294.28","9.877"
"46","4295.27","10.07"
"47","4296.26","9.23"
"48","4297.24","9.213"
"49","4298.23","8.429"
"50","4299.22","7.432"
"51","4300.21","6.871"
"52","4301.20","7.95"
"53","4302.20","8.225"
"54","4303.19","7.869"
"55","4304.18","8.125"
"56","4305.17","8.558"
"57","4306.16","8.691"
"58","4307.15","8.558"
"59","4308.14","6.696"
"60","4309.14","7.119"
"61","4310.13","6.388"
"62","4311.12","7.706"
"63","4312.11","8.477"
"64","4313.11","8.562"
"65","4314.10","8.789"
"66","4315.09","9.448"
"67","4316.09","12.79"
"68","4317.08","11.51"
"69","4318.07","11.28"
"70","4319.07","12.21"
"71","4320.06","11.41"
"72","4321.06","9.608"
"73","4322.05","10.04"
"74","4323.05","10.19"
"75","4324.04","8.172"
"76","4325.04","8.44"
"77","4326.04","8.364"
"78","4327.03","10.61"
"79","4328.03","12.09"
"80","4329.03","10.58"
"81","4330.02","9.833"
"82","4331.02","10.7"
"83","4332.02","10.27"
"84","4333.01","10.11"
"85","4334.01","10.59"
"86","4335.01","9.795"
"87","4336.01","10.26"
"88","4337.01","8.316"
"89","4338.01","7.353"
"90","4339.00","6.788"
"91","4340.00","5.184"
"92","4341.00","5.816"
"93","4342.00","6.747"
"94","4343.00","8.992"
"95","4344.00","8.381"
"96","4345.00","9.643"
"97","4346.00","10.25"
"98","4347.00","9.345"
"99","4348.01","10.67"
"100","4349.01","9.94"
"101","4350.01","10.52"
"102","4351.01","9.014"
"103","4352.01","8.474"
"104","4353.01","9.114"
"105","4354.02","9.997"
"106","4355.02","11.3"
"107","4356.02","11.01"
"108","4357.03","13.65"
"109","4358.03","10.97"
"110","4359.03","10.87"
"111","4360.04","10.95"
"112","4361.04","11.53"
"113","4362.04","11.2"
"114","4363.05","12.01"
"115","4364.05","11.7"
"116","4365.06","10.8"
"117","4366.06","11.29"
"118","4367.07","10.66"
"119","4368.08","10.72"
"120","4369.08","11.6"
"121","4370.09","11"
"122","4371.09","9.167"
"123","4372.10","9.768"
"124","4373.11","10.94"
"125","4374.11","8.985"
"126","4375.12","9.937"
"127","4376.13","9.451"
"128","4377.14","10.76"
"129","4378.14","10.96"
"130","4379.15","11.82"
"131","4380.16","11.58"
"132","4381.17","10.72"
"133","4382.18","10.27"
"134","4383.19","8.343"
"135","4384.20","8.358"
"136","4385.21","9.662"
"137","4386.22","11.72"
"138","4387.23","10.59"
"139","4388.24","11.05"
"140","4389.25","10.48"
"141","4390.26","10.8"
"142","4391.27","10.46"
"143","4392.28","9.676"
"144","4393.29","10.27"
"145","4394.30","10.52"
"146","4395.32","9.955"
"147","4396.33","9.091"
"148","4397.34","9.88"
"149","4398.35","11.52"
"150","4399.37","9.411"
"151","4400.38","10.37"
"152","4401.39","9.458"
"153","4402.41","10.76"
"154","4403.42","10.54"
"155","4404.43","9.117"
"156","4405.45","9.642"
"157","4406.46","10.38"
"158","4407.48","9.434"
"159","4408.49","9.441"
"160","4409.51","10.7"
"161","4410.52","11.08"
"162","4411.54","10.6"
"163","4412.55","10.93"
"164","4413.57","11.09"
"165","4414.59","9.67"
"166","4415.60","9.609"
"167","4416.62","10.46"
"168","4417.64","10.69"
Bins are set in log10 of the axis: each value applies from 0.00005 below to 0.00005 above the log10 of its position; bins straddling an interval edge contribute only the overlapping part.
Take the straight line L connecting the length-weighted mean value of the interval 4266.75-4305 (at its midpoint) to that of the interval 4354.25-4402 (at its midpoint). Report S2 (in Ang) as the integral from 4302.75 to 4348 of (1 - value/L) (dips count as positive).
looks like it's 3.3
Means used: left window 9.34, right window 10.6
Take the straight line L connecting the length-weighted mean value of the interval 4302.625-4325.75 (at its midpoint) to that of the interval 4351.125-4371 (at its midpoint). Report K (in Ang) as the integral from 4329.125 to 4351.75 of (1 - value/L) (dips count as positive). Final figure 2.4 Ang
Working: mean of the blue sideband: 9.15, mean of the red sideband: 10.9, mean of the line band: 9.05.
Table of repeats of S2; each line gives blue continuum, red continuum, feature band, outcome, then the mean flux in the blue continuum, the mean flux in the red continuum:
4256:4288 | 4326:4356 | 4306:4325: 0.46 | 9.97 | 9.35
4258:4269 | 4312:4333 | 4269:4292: 1.21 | 10.1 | 10.2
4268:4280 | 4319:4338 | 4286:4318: 3.61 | 9.88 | 9.96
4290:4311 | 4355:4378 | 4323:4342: 1.05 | 8.39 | 10.9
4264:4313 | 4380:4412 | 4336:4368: -0.08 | 9.13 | 10.2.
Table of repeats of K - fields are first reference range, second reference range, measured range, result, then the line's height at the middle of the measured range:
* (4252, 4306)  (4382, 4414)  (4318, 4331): -0.5 Ang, 9.79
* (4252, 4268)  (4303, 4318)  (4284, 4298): -0.3 Ang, 9.27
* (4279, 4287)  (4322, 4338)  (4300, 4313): 2.6 Ang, 9.76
